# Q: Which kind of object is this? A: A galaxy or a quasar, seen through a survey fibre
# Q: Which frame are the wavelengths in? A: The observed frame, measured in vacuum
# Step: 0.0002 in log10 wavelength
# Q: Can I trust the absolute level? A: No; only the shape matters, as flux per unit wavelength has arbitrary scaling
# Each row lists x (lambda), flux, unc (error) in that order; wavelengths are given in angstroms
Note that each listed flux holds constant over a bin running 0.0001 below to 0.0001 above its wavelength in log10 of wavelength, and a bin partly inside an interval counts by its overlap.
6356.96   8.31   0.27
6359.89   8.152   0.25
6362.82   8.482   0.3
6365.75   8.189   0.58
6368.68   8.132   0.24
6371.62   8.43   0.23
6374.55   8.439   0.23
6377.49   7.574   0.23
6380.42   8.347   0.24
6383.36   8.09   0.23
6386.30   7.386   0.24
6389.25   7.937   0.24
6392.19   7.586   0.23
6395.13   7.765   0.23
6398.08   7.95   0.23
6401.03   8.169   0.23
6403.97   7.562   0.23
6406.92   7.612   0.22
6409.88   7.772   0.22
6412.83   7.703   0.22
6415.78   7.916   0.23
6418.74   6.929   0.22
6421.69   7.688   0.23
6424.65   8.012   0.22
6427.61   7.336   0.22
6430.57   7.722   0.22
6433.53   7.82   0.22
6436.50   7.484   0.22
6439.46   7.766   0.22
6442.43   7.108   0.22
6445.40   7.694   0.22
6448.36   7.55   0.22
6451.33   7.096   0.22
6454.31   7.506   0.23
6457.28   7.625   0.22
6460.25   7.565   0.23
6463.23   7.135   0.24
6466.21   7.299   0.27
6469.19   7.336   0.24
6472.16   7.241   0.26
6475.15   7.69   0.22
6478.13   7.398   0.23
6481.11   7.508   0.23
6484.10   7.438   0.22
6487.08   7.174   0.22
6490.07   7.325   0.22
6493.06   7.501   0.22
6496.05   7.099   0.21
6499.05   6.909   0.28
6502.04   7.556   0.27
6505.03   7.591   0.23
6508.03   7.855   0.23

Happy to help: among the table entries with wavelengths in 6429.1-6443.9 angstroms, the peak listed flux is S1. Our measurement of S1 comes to 7.82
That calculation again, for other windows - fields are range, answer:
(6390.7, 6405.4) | 8.169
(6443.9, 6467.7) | 7.694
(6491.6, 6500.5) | 7.501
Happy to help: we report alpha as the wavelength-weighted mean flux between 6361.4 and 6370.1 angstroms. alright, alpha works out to 8.27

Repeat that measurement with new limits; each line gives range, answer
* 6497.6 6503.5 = 7.24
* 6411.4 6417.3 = 7.8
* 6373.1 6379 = 8.01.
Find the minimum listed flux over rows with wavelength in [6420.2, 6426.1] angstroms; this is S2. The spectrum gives 7.688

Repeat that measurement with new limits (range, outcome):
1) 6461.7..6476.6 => 7.135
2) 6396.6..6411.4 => 7.562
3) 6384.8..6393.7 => 7.386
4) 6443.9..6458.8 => 7.096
